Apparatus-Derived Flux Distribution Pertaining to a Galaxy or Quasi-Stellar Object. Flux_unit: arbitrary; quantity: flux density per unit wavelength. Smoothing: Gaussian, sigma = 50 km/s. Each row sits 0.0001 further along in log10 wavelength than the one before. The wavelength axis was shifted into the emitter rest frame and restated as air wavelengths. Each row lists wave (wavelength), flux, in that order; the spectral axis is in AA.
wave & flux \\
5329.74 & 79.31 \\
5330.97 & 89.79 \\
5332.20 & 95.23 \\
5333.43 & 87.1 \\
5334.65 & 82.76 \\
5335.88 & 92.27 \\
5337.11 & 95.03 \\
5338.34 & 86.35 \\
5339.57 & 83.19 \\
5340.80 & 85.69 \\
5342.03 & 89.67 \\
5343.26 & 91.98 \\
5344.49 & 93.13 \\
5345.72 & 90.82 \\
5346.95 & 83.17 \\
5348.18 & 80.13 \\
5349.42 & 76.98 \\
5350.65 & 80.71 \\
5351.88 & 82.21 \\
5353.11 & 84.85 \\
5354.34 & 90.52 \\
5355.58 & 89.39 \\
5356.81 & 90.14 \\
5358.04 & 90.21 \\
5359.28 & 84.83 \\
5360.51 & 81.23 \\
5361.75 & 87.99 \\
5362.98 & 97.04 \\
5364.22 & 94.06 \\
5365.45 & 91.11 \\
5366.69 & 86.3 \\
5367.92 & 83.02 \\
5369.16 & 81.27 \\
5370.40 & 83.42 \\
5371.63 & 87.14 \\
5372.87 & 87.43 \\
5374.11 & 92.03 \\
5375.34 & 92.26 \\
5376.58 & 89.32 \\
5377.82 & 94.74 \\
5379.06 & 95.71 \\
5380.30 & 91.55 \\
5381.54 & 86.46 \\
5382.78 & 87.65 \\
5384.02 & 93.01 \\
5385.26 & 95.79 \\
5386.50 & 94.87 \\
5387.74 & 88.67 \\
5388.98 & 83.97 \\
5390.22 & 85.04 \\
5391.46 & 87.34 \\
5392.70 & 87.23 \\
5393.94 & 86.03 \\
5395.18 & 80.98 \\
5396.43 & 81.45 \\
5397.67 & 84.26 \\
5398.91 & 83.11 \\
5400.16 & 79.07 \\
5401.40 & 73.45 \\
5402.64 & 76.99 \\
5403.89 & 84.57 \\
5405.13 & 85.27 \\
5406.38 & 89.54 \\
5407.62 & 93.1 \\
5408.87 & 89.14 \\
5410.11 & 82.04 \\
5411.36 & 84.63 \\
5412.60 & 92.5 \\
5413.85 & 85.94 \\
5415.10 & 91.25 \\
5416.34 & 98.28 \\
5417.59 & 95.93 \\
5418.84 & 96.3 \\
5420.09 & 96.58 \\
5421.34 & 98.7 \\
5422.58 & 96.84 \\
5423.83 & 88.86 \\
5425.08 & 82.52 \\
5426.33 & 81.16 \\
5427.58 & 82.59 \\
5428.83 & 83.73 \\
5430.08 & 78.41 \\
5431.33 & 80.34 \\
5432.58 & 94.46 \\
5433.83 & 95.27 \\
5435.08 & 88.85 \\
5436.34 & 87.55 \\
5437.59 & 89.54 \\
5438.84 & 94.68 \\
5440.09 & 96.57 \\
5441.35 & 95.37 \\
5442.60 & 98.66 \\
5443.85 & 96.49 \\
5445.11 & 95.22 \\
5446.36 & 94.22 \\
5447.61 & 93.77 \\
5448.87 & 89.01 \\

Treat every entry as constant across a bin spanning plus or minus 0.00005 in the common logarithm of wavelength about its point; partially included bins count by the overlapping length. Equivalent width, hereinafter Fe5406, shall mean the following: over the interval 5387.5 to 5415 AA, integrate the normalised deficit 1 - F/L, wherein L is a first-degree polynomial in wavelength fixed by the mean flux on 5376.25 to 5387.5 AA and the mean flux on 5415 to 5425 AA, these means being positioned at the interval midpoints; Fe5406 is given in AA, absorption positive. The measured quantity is 2.6 AA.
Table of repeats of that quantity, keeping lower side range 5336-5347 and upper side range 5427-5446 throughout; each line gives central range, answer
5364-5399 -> 0.7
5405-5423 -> -0.3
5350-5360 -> 0.3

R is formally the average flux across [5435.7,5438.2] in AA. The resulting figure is 88.3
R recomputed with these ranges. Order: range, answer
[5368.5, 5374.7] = 86.1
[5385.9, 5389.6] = 89.2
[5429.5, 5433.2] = 84.5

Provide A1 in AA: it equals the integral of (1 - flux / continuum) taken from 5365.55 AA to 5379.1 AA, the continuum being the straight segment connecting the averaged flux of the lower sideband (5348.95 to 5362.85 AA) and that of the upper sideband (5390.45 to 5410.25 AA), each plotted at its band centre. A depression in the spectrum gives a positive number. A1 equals -0.5 AA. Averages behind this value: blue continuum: 85.9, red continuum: 84.1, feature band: 88.2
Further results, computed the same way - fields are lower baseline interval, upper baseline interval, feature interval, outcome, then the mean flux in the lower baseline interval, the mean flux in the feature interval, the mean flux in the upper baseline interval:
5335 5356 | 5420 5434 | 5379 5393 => -0.4 AA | 86.7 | 89.6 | 87.8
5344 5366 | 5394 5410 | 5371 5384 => -0.8 AA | 87.1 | 90.5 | 83.5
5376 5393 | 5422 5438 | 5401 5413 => 0.4 AA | 90.1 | 85.2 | 86.8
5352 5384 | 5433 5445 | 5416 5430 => 0.3 AA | 88.8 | 90.4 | 93.7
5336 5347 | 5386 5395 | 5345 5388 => 0.0 AA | 89.2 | 88.2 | 87.3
